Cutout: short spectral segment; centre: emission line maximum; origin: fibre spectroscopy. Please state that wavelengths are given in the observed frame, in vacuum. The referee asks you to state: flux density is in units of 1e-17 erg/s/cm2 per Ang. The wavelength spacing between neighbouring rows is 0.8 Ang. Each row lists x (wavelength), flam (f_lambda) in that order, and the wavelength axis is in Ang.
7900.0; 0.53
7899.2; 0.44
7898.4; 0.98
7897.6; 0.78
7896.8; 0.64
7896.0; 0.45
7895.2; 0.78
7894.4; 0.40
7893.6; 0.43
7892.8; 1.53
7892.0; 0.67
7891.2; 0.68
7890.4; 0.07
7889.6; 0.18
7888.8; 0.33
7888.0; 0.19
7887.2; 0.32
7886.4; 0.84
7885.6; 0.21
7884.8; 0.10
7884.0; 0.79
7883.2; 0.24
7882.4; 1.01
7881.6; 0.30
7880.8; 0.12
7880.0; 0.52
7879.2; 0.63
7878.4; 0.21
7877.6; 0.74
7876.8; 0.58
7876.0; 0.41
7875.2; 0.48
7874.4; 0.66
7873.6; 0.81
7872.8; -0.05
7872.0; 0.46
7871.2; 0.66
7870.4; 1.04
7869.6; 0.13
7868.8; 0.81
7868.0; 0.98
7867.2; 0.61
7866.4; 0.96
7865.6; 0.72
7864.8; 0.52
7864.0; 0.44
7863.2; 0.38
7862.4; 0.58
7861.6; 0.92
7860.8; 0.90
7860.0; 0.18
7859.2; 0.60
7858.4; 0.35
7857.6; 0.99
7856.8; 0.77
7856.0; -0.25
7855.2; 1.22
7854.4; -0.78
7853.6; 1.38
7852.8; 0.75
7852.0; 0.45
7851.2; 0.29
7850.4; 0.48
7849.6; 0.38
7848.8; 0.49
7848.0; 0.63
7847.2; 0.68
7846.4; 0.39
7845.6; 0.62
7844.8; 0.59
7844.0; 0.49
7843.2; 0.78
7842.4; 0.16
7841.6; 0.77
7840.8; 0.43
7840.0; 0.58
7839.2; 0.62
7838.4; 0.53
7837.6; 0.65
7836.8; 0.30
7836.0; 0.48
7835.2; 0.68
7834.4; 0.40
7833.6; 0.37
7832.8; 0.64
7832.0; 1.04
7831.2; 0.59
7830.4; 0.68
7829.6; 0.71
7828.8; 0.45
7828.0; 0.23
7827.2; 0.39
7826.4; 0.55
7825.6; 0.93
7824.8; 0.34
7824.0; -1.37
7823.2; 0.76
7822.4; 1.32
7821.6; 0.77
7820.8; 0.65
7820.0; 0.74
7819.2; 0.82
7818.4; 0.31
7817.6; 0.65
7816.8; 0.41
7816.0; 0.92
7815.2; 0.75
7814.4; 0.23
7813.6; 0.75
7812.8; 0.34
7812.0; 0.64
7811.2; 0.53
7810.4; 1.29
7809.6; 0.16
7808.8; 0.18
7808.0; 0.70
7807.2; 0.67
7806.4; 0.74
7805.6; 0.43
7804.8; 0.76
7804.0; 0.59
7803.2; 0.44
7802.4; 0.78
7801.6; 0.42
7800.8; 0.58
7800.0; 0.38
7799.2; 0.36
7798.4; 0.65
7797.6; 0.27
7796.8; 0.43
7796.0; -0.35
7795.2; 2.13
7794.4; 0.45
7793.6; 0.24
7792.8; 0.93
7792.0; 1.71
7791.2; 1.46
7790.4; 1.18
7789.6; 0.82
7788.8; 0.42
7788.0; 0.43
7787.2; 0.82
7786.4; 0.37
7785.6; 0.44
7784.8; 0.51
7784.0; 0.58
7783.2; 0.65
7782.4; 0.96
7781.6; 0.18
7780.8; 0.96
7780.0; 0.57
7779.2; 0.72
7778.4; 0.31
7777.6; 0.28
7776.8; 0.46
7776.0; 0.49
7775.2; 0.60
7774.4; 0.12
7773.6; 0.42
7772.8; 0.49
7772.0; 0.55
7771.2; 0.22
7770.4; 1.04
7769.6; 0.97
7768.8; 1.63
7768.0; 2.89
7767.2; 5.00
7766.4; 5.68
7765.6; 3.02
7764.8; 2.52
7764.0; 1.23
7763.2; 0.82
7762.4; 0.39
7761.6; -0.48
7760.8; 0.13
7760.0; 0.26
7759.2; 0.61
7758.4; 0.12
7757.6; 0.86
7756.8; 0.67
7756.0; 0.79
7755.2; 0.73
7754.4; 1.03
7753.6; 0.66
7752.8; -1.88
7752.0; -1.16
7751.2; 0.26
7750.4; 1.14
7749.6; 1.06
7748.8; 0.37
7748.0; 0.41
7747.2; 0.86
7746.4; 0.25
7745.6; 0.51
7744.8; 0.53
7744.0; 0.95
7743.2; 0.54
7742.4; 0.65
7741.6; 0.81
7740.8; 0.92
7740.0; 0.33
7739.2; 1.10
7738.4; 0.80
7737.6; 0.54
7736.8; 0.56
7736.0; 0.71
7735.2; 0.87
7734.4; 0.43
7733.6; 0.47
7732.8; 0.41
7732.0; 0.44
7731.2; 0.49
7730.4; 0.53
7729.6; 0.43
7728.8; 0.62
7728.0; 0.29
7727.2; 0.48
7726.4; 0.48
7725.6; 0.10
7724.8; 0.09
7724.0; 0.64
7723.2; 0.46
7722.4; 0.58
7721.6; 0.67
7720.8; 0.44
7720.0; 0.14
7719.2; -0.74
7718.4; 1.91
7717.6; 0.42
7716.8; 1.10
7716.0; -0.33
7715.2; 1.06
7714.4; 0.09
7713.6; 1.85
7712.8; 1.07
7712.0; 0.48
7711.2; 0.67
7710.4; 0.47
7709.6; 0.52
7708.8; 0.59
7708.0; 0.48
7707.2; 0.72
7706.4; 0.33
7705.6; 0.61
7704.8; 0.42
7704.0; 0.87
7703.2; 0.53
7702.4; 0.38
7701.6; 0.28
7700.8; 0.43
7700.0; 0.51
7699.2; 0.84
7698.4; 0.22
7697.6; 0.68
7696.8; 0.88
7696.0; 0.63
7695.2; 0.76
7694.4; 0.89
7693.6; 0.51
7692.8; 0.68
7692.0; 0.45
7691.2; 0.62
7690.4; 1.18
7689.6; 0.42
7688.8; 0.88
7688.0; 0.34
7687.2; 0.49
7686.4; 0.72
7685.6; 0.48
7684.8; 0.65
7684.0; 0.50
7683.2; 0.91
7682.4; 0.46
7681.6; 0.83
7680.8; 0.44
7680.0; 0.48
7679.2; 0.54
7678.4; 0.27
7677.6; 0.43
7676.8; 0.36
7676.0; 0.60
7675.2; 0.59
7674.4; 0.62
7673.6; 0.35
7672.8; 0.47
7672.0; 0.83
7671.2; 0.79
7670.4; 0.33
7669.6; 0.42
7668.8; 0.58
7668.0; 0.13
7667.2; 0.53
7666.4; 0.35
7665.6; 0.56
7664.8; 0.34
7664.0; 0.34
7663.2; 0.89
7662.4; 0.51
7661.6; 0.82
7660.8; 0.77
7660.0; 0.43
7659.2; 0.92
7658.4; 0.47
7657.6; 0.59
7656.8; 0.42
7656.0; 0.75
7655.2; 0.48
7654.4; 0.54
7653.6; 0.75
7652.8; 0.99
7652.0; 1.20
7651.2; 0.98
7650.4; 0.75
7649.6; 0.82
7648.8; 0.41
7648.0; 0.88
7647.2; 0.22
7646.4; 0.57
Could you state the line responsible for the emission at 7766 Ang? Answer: Halpha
